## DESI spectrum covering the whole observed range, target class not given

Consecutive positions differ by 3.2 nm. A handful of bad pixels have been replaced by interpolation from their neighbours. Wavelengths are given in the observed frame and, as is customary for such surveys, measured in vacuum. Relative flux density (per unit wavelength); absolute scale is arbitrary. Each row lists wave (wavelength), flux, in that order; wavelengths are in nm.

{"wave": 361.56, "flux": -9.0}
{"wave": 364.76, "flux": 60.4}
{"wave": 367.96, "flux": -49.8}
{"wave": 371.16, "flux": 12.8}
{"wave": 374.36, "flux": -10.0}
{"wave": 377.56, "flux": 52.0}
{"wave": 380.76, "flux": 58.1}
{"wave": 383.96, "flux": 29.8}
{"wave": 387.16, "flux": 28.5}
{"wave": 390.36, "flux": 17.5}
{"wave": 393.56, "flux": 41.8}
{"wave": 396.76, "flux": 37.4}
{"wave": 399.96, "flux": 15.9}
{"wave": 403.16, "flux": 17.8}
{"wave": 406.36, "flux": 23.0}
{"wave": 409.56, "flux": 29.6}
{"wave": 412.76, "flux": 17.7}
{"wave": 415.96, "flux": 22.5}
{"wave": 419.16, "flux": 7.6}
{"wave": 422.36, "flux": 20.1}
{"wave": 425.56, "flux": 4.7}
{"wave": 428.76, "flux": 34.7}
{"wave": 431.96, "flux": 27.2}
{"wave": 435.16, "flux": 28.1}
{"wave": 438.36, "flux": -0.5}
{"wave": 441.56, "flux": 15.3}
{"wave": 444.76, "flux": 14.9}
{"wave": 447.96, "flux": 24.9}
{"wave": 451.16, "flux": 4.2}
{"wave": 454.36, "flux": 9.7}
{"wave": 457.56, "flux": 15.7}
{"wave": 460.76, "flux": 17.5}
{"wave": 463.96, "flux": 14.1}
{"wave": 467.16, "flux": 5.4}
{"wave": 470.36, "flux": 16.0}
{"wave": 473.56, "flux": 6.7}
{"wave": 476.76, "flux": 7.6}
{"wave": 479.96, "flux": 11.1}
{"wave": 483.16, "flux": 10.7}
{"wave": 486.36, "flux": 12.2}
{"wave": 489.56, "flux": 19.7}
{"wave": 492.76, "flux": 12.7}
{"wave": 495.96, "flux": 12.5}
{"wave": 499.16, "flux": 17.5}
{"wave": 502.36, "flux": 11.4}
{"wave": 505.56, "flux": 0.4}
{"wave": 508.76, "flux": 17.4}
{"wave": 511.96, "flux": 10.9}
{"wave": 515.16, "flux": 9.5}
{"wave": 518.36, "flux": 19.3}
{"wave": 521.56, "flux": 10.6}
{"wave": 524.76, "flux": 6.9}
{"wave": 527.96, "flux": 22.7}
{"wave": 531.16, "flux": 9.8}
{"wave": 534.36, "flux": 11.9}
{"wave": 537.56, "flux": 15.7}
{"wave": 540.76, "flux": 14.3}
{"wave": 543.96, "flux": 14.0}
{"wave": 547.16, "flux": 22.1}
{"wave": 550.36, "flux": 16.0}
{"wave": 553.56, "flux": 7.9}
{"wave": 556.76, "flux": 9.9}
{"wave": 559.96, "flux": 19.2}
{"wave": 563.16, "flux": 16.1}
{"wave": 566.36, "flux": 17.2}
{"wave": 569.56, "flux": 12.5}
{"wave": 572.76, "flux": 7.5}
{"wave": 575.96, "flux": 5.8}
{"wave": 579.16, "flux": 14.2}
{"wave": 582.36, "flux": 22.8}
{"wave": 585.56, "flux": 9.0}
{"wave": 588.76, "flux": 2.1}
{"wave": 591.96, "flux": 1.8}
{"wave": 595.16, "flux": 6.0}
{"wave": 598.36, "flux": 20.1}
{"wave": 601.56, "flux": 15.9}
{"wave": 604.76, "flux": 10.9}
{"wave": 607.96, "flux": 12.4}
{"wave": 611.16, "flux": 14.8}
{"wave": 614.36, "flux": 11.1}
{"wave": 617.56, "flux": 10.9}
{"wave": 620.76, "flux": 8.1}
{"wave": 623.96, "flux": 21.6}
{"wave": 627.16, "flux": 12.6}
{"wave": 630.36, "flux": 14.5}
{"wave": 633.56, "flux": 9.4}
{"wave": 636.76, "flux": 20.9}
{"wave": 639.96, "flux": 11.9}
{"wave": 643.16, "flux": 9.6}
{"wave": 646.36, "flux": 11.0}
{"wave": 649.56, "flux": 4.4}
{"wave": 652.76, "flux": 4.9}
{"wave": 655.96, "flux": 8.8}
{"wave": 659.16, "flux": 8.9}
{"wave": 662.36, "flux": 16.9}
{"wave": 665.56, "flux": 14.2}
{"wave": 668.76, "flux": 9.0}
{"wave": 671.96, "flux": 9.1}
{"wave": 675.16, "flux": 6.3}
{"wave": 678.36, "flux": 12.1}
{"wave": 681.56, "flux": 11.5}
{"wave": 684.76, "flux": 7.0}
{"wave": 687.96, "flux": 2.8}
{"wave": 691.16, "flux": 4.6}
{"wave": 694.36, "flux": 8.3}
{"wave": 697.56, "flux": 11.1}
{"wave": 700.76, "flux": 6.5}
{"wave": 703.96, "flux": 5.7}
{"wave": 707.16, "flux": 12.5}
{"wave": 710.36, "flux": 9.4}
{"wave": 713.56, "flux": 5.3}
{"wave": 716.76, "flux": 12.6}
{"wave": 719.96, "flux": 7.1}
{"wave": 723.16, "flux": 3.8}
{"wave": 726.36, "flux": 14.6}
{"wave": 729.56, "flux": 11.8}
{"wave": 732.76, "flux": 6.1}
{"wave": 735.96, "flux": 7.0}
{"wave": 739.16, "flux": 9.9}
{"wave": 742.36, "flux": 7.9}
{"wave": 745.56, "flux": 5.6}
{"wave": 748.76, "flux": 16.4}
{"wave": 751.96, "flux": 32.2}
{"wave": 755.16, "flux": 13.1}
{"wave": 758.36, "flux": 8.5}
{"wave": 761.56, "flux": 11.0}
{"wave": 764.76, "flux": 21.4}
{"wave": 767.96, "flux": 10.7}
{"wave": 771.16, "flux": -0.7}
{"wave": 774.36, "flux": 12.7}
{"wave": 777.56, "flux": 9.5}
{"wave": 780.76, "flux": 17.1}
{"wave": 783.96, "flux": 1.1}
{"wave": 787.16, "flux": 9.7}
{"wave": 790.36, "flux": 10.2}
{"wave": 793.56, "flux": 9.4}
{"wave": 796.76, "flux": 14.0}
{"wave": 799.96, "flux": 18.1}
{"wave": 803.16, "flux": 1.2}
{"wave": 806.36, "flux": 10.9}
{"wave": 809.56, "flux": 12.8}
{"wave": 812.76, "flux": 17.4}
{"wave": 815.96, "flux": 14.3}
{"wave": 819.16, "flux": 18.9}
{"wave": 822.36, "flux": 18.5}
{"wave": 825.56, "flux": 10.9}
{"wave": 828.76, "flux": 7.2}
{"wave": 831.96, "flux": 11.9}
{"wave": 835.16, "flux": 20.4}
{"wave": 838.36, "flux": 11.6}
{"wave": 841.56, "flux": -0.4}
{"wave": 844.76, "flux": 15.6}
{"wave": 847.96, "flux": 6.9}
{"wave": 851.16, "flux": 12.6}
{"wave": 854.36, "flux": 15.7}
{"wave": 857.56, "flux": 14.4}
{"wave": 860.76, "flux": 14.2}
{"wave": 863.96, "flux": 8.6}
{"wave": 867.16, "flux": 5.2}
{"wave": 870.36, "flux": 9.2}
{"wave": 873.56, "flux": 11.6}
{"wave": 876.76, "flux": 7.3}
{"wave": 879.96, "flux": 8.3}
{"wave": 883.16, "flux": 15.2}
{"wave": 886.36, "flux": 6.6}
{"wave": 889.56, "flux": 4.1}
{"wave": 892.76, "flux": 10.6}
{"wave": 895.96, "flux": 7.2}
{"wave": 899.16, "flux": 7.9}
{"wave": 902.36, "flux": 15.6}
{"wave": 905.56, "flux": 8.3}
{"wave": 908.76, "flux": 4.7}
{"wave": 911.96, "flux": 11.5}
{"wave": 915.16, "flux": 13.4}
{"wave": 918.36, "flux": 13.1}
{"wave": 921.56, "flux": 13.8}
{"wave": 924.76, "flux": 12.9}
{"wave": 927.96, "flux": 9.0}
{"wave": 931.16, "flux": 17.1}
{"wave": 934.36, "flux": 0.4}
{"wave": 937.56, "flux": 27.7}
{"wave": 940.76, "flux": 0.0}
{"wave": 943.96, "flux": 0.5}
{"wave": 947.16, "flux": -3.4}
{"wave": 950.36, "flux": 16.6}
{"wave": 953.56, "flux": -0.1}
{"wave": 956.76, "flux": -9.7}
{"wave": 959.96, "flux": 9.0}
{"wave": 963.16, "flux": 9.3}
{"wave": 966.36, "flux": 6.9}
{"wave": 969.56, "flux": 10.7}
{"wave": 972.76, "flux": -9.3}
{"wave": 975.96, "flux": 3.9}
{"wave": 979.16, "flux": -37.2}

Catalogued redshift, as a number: 1.020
